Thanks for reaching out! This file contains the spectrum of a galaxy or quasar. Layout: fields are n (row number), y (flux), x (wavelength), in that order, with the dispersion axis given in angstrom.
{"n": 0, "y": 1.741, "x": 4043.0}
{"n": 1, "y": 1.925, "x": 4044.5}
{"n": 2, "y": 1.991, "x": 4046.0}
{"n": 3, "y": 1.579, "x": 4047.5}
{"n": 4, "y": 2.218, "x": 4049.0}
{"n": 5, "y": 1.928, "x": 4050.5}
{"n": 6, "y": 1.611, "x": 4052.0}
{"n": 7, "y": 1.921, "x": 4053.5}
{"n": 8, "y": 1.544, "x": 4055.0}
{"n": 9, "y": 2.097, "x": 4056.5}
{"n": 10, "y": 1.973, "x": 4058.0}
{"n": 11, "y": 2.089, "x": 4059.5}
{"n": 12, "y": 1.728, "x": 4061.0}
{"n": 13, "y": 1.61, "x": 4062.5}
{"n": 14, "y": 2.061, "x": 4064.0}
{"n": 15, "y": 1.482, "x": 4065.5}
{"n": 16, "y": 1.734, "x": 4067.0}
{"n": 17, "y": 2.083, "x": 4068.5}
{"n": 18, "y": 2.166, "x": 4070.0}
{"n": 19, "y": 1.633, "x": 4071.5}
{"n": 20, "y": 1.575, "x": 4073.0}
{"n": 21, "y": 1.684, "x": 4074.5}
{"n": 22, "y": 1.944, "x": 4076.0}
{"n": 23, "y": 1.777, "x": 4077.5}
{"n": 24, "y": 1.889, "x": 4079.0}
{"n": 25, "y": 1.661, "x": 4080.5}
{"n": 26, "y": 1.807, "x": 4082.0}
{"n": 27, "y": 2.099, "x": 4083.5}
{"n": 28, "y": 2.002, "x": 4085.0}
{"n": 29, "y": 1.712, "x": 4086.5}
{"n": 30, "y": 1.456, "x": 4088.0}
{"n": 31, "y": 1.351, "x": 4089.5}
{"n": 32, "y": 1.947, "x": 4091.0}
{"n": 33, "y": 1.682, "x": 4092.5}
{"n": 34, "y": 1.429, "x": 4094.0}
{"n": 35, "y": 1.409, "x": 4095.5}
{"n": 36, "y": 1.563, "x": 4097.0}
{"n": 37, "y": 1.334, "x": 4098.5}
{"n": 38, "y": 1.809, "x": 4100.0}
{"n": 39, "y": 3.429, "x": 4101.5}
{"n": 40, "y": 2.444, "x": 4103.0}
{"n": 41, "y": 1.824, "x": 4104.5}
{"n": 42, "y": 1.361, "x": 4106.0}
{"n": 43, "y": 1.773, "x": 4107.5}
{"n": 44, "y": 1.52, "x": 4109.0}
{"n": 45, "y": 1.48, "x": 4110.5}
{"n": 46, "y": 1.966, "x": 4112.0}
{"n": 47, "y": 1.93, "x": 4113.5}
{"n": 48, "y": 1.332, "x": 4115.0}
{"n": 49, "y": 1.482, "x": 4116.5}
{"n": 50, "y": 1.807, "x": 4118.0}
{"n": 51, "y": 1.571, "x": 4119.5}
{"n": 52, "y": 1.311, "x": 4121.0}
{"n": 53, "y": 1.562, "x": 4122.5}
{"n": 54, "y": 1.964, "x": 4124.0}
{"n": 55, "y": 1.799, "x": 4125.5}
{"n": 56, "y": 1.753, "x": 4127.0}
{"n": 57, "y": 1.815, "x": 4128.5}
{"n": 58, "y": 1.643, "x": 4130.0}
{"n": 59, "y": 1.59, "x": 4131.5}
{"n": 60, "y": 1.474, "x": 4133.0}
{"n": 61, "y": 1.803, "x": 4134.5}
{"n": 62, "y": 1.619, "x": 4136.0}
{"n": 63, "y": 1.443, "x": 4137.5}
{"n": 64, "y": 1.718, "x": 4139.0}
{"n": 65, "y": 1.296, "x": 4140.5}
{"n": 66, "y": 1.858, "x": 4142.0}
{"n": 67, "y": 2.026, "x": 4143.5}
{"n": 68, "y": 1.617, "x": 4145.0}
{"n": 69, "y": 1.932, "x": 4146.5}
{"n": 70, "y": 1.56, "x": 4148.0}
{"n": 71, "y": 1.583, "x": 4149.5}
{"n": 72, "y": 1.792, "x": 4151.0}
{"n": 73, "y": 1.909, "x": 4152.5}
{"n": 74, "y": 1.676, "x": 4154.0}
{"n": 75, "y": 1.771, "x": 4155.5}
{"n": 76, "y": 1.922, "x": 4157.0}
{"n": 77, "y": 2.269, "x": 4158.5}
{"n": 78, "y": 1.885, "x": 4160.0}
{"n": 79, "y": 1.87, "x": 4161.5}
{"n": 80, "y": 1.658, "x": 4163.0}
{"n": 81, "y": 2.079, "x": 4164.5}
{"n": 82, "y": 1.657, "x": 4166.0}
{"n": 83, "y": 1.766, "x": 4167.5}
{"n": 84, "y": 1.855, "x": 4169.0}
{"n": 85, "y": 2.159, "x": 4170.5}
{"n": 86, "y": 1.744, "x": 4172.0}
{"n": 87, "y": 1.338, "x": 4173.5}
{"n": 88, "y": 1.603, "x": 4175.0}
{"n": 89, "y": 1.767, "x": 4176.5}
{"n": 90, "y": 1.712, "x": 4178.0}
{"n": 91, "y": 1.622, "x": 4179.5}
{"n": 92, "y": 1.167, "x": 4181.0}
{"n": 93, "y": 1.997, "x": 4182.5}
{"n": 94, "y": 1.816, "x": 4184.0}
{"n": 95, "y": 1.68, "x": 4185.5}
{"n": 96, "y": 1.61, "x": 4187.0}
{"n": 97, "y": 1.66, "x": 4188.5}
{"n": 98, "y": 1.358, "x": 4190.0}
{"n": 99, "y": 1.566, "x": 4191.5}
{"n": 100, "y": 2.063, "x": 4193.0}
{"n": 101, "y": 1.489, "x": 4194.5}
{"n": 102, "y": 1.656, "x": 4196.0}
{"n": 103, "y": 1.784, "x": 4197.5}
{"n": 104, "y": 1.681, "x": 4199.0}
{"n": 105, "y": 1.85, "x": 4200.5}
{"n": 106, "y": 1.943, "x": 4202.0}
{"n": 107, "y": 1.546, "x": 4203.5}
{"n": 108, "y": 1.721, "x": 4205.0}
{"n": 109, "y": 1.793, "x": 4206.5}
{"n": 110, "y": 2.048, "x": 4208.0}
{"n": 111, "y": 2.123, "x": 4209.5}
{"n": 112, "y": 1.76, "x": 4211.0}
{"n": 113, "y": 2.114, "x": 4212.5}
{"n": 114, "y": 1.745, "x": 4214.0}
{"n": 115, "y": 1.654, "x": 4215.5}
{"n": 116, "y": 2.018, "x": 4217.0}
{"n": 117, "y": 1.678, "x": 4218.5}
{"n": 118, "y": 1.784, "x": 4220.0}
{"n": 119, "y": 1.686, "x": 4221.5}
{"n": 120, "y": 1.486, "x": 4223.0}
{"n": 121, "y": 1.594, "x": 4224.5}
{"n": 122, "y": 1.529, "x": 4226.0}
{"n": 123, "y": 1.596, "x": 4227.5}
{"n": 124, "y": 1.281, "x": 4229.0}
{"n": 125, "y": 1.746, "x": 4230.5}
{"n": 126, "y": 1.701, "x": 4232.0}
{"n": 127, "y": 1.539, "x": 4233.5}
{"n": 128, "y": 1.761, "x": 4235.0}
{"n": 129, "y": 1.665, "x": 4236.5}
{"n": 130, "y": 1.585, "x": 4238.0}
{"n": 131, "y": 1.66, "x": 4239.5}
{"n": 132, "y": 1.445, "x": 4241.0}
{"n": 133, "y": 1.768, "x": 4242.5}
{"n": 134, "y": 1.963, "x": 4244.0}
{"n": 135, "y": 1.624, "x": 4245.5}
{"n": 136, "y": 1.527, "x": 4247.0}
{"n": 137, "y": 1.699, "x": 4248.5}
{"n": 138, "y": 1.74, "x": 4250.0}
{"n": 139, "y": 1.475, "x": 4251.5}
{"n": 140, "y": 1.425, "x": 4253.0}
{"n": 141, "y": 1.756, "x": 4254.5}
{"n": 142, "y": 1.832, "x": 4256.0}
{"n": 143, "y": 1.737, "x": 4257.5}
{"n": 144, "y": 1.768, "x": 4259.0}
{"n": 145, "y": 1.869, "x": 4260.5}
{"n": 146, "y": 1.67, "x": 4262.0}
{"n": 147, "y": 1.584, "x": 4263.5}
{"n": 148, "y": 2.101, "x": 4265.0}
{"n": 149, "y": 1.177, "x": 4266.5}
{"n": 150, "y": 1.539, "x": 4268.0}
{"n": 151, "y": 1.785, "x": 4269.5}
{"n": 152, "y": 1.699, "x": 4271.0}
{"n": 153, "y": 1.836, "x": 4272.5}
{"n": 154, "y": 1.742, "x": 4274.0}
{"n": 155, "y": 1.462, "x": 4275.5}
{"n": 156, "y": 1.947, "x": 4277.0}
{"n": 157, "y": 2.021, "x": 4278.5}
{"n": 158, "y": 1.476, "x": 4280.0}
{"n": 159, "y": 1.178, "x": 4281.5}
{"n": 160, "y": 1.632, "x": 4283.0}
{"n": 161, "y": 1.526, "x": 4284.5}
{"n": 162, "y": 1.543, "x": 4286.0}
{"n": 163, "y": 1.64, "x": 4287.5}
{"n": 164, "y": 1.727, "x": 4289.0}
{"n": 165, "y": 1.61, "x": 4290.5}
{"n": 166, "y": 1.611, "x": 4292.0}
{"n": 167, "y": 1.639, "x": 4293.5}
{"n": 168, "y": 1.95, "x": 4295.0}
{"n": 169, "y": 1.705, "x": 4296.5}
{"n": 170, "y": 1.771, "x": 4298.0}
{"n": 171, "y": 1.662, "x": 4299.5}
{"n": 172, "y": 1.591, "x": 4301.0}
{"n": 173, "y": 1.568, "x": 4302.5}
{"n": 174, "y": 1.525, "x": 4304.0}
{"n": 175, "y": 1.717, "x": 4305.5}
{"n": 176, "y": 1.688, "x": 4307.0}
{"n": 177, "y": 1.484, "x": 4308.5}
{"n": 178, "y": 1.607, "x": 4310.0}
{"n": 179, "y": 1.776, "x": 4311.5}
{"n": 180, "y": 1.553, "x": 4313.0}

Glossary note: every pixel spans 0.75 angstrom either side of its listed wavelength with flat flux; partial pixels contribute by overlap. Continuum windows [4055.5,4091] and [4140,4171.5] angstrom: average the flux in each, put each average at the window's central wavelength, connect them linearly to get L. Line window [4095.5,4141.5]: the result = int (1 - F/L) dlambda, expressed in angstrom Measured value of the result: 2.7 angstrom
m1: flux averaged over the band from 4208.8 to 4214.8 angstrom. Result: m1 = 1.93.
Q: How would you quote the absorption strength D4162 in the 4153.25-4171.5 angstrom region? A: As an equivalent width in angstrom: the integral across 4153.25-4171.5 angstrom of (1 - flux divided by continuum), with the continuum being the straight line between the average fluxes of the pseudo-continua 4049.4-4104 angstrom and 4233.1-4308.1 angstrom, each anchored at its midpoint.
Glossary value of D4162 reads -1.3 angstrom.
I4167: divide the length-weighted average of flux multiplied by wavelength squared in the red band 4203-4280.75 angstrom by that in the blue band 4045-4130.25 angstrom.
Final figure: 1.03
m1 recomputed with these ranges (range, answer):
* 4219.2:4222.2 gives 1.73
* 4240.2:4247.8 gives 1.67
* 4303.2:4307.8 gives 1.64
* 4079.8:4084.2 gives 1.86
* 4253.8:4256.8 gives 1.79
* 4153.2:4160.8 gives 1.9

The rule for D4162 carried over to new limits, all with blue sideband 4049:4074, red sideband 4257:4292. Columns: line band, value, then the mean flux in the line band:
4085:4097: 1.4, 1.6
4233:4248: 0.3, 1.66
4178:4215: -0.3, 1.74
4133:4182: 0.6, 1.74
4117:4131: 0.8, 1.69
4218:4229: 0.7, 1.6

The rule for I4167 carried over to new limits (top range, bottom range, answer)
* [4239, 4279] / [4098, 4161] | 1.03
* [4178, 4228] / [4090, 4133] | 1.04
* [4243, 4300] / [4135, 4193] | 1.02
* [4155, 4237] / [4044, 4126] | 1.03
